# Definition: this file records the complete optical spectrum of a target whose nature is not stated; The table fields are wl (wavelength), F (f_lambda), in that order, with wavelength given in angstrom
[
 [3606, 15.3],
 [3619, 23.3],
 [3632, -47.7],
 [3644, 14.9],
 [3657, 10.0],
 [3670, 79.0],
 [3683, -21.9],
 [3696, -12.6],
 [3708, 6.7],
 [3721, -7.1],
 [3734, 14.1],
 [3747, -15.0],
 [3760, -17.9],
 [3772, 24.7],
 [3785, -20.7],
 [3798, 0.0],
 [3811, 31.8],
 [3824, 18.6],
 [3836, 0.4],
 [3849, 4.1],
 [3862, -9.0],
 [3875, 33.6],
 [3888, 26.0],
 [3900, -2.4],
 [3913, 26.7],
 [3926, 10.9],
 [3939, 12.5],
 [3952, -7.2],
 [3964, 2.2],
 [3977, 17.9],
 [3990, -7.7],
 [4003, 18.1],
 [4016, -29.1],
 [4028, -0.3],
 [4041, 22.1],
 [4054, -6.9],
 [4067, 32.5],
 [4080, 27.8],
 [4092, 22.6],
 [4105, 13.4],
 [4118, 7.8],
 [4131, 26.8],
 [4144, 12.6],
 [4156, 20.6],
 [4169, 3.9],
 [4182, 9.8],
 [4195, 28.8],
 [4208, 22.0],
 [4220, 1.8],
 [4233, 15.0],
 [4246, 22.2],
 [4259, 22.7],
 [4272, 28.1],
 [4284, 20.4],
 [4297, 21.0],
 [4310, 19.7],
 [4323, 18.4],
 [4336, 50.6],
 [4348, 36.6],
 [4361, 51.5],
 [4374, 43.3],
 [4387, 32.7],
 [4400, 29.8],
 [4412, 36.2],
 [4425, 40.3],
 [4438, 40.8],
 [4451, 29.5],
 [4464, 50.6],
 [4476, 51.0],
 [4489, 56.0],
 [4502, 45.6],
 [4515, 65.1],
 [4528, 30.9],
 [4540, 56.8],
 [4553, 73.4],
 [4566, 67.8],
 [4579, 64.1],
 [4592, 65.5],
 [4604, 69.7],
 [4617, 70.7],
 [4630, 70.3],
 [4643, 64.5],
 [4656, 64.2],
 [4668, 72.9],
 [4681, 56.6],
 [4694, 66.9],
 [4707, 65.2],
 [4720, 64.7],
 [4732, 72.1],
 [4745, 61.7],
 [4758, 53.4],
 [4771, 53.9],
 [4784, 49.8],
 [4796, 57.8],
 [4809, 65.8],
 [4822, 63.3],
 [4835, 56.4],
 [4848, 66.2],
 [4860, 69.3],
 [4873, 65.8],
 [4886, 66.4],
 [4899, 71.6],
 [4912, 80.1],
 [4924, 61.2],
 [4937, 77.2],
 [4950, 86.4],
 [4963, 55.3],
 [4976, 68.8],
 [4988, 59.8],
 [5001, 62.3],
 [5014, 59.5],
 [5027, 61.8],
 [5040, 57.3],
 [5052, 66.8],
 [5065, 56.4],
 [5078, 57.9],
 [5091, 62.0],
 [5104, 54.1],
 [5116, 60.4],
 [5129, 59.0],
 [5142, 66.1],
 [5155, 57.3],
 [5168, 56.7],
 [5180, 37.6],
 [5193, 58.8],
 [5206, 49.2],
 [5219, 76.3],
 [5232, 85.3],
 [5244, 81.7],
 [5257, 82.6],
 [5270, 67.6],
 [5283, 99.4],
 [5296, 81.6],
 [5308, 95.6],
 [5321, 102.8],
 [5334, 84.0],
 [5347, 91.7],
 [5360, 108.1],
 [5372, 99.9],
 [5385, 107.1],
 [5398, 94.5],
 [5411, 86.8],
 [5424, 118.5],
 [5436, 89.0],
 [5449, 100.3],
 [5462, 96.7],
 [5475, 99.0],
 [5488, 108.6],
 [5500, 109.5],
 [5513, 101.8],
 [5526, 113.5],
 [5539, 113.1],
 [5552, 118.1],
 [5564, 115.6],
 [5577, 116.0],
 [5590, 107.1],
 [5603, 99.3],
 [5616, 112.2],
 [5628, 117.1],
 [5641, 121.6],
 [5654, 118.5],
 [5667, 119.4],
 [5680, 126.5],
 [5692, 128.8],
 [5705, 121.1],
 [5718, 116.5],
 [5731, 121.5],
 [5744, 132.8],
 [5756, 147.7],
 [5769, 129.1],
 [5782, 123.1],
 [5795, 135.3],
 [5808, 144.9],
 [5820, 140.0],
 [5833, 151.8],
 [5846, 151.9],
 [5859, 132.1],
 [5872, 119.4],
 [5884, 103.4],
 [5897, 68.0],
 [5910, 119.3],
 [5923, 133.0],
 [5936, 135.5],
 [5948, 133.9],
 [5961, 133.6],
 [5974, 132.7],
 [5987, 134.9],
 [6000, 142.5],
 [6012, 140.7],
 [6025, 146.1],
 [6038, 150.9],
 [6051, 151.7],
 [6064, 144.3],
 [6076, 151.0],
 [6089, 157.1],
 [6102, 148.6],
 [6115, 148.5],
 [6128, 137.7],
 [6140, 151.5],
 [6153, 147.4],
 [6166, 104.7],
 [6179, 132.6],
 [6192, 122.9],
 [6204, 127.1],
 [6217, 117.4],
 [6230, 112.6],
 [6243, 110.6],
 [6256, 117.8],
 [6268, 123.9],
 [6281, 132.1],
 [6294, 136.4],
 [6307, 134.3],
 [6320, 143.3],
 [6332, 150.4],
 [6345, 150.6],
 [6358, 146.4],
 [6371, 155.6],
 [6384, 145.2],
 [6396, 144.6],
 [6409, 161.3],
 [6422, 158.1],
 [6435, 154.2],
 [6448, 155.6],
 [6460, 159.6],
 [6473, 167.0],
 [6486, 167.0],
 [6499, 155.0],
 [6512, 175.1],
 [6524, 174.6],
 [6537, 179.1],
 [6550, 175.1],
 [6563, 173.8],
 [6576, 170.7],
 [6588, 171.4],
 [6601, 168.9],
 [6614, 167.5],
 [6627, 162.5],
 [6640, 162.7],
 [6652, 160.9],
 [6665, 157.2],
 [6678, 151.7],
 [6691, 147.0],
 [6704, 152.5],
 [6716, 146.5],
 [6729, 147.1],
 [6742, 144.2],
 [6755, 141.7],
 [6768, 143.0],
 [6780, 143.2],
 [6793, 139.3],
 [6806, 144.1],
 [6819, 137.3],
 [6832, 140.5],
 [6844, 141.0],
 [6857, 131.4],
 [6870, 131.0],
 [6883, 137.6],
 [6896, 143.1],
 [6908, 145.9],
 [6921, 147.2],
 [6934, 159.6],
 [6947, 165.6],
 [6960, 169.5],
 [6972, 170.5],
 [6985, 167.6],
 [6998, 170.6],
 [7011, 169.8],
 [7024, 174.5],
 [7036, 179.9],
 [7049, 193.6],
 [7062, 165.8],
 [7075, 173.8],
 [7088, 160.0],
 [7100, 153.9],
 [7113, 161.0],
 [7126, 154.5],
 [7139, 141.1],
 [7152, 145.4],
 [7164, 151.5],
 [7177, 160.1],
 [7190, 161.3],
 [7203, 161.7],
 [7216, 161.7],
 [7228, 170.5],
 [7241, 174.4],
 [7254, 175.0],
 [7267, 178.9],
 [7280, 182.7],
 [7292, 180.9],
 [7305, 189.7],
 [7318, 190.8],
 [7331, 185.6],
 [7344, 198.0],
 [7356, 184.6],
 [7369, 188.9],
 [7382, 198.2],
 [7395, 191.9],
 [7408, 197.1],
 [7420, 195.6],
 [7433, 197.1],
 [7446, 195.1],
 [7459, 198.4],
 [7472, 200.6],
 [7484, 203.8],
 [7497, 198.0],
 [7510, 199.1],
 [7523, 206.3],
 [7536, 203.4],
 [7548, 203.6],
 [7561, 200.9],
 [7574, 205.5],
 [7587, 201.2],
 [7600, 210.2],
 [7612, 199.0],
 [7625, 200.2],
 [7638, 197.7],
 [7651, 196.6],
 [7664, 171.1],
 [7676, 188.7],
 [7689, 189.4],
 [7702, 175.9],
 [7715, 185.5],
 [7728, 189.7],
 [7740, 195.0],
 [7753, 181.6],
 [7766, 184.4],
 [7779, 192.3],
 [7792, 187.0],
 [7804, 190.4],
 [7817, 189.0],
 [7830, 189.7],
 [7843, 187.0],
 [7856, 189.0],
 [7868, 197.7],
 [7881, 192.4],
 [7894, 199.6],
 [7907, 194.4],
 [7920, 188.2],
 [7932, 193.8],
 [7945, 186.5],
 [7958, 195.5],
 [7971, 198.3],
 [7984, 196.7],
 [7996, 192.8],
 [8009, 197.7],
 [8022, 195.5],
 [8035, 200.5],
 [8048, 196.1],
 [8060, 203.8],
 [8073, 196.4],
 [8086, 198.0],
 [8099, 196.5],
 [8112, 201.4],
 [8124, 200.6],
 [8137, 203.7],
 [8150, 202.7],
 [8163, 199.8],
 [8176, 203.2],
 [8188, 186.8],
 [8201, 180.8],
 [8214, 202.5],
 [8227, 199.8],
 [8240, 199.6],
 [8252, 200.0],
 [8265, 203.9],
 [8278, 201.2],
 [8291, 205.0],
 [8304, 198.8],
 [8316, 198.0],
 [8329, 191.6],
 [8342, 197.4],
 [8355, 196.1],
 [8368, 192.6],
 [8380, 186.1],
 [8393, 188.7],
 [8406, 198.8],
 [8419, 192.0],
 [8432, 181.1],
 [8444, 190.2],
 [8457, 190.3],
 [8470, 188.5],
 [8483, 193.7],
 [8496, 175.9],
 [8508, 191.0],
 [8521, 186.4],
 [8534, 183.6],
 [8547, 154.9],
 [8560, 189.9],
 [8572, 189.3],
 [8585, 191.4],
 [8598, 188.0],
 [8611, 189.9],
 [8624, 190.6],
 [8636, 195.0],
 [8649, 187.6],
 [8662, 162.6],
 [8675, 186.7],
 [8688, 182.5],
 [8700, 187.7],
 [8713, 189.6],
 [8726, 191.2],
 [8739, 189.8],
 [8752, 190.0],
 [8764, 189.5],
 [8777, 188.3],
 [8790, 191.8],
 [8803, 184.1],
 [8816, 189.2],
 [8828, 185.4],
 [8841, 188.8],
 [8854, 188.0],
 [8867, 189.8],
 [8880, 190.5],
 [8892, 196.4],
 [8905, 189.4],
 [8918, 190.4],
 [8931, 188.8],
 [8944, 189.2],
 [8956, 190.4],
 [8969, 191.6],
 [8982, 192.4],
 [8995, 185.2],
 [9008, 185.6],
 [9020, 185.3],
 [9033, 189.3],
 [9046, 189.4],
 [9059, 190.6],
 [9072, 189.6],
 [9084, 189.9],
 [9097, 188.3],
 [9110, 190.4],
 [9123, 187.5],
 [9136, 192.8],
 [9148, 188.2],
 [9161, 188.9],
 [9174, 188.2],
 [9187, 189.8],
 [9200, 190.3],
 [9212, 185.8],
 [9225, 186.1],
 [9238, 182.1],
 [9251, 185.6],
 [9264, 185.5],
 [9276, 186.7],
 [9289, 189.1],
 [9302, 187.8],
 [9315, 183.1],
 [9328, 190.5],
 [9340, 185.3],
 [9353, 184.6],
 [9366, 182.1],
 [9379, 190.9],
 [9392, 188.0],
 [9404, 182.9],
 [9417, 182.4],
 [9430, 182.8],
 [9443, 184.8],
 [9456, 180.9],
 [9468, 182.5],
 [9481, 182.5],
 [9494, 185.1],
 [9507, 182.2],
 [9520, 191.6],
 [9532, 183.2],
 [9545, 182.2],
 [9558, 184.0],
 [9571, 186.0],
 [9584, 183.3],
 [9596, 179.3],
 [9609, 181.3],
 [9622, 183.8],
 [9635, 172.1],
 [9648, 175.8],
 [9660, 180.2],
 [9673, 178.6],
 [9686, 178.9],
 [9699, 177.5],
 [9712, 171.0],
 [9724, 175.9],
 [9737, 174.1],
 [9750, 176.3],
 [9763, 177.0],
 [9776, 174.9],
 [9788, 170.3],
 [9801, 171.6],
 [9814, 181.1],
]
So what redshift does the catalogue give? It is 0.00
